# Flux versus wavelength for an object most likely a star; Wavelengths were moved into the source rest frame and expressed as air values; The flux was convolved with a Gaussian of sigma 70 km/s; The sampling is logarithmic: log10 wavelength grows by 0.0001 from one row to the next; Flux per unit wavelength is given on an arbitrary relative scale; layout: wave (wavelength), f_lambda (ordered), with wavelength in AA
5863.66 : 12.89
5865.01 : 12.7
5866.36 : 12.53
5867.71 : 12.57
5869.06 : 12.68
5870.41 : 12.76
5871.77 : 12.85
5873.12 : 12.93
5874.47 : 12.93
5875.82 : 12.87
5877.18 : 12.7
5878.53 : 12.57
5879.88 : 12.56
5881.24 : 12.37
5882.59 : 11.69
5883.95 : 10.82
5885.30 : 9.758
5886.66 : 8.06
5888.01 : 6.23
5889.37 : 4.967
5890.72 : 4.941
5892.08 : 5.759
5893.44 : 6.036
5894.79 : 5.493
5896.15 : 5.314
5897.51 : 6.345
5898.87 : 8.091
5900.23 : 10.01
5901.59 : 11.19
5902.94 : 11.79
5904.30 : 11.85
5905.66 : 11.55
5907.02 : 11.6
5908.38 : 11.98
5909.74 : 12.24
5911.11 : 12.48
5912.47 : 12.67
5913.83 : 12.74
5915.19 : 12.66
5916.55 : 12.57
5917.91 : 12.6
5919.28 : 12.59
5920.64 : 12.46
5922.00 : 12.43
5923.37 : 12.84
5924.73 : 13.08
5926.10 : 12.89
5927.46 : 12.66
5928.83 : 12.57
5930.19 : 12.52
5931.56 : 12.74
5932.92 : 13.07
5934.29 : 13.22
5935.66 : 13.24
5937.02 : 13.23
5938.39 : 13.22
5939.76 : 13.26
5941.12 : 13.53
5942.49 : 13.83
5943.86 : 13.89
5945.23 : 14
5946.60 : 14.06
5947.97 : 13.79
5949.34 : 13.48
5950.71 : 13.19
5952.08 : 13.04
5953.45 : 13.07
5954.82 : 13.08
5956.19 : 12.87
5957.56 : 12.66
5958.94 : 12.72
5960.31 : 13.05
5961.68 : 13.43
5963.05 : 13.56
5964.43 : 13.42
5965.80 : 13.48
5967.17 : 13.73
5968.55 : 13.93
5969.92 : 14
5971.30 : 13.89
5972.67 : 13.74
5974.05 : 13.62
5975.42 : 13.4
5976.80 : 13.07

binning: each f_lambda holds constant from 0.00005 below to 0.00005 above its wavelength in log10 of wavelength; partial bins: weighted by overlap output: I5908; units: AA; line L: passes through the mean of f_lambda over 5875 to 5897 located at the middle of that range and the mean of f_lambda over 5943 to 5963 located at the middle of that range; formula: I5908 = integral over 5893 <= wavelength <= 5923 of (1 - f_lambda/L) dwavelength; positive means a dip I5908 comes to -1.13 AA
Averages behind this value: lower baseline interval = 8.89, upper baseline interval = 13.3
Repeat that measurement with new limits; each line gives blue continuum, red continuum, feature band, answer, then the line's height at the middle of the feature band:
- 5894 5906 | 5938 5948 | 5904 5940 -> -4.2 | 11.4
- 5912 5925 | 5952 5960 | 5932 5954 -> -1.1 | 12.8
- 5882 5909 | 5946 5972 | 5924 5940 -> -2.2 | 11.4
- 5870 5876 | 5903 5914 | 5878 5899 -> 7.4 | 12.5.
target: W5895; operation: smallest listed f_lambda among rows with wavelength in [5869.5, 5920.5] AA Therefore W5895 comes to 4.941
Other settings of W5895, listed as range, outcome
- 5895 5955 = 5.314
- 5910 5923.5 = 12.43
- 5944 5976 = 12.66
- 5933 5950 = 13.22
